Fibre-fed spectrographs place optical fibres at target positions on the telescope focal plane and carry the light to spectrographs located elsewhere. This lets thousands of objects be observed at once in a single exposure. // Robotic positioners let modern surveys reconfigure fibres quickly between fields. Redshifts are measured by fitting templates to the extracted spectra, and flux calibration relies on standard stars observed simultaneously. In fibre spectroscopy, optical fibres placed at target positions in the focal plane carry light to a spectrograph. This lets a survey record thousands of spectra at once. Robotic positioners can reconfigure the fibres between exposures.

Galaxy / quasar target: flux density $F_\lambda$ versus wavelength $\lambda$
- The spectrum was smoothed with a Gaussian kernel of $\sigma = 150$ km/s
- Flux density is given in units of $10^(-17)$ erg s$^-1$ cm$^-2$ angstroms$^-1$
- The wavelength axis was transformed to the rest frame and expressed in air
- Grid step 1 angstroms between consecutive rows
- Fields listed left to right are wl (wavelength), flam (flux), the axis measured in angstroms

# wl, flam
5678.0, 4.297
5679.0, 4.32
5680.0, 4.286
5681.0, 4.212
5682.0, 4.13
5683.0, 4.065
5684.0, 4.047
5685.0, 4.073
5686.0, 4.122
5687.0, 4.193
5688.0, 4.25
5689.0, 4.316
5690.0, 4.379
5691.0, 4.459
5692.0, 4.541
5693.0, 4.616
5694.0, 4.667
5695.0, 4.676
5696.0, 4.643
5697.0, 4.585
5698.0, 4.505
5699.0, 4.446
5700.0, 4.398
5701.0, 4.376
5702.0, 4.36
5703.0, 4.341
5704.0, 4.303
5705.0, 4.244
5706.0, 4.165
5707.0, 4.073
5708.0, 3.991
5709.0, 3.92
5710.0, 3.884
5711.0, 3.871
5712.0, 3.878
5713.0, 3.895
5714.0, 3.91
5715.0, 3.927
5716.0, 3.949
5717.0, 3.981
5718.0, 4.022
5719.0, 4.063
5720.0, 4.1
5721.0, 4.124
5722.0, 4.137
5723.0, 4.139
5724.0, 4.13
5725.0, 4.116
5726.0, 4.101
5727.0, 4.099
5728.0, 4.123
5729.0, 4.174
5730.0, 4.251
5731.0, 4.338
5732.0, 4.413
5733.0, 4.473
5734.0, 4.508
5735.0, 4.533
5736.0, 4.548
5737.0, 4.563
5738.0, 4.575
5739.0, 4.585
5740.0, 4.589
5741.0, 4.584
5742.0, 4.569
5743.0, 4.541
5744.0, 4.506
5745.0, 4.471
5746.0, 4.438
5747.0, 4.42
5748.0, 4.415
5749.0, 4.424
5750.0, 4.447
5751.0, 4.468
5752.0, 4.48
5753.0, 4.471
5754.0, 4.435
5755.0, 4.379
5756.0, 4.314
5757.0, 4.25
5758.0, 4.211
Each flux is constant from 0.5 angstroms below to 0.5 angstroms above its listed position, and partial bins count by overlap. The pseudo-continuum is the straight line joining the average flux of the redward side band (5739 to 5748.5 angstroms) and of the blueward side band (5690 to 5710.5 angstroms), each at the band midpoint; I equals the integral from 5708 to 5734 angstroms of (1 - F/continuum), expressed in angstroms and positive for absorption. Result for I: 2.0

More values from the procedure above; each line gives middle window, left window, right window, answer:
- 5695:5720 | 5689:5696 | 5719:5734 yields 1.3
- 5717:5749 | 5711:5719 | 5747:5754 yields -1.1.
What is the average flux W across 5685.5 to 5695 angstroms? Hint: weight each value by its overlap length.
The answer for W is 4.41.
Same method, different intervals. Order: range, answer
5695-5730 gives 4.16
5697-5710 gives 4.26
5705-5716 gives 3.96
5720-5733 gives 4.19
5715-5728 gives 4.08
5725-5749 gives 4.42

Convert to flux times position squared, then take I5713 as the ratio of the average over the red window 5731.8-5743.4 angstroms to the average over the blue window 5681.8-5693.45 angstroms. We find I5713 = 1.08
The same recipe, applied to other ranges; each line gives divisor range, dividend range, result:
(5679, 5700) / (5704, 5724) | 0.93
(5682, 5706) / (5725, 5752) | 1.03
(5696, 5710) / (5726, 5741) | 1.04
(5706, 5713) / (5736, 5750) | 1.16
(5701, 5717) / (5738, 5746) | 1.13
